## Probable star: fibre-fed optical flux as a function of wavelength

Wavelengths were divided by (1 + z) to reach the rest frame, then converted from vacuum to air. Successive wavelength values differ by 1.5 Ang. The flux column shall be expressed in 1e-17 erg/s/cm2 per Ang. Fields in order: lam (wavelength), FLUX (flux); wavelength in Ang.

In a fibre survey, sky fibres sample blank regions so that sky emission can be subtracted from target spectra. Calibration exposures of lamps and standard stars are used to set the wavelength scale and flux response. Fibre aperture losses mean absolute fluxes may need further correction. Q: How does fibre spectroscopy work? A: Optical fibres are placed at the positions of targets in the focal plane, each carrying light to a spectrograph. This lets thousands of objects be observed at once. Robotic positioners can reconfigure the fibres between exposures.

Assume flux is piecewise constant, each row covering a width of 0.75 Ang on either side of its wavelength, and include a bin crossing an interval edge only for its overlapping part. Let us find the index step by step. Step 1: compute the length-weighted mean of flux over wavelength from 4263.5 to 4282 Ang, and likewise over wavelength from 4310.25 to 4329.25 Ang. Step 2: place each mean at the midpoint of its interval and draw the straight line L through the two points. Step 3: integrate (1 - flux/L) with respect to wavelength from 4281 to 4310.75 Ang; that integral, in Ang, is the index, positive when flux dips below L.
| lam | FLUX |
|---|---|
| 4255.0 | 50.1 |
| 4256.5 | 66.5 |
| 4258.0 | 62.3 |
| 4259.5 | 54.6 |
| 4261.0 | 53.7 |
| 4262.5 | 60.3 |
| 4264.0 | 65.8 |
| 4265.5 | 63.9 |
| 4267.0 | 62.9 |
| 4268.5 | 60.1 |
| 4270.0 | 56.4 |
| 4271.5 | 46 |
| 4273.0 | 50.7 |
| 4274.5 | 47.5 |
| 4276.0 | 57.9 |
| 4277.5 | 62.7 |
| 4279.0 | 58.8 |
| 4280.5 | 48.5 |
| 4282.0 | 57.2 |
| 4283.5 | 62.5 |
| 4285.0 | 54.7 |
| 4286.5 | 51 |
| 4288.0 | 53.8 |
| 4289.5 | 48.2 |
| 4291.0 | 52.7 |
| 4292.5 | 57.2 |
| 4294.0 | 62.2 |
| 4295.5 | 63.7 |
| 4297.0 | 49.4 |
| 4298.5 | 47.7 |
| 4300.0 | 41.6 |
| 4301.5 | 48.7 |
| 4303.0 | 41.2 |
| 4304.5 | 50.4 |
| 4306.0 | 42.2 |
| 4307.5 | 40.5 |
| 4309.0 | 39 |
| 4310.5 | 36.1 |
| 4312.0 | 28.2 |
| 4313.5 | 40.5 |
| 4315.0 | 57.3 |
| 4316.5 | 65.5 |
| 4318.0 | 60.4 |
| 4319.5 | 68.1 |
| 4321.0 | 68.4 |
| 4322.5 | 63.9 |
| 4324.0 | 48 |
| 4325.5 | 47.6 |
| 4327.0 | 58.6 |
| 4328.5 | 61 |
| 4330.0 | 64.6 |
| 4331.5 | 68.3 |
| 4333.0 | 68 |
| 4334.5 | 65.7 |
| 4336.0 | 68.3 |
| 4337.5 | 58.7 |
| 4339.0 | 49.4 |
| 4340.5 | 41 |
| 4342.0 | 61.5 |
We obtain 2.9 Ang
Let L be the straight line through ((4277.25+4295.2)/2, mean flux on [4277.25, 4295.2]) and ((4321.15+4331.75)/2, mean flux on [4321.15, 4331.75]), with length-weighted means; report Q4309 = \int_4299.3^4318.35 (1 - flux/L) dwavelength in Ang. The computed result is 4.1 Ang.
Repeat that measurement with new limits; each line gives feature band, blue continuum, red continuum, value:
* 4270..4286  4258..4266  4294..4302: 0.37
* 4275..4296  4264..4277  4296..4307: -2.03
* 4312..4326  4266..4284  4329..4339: 1.31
